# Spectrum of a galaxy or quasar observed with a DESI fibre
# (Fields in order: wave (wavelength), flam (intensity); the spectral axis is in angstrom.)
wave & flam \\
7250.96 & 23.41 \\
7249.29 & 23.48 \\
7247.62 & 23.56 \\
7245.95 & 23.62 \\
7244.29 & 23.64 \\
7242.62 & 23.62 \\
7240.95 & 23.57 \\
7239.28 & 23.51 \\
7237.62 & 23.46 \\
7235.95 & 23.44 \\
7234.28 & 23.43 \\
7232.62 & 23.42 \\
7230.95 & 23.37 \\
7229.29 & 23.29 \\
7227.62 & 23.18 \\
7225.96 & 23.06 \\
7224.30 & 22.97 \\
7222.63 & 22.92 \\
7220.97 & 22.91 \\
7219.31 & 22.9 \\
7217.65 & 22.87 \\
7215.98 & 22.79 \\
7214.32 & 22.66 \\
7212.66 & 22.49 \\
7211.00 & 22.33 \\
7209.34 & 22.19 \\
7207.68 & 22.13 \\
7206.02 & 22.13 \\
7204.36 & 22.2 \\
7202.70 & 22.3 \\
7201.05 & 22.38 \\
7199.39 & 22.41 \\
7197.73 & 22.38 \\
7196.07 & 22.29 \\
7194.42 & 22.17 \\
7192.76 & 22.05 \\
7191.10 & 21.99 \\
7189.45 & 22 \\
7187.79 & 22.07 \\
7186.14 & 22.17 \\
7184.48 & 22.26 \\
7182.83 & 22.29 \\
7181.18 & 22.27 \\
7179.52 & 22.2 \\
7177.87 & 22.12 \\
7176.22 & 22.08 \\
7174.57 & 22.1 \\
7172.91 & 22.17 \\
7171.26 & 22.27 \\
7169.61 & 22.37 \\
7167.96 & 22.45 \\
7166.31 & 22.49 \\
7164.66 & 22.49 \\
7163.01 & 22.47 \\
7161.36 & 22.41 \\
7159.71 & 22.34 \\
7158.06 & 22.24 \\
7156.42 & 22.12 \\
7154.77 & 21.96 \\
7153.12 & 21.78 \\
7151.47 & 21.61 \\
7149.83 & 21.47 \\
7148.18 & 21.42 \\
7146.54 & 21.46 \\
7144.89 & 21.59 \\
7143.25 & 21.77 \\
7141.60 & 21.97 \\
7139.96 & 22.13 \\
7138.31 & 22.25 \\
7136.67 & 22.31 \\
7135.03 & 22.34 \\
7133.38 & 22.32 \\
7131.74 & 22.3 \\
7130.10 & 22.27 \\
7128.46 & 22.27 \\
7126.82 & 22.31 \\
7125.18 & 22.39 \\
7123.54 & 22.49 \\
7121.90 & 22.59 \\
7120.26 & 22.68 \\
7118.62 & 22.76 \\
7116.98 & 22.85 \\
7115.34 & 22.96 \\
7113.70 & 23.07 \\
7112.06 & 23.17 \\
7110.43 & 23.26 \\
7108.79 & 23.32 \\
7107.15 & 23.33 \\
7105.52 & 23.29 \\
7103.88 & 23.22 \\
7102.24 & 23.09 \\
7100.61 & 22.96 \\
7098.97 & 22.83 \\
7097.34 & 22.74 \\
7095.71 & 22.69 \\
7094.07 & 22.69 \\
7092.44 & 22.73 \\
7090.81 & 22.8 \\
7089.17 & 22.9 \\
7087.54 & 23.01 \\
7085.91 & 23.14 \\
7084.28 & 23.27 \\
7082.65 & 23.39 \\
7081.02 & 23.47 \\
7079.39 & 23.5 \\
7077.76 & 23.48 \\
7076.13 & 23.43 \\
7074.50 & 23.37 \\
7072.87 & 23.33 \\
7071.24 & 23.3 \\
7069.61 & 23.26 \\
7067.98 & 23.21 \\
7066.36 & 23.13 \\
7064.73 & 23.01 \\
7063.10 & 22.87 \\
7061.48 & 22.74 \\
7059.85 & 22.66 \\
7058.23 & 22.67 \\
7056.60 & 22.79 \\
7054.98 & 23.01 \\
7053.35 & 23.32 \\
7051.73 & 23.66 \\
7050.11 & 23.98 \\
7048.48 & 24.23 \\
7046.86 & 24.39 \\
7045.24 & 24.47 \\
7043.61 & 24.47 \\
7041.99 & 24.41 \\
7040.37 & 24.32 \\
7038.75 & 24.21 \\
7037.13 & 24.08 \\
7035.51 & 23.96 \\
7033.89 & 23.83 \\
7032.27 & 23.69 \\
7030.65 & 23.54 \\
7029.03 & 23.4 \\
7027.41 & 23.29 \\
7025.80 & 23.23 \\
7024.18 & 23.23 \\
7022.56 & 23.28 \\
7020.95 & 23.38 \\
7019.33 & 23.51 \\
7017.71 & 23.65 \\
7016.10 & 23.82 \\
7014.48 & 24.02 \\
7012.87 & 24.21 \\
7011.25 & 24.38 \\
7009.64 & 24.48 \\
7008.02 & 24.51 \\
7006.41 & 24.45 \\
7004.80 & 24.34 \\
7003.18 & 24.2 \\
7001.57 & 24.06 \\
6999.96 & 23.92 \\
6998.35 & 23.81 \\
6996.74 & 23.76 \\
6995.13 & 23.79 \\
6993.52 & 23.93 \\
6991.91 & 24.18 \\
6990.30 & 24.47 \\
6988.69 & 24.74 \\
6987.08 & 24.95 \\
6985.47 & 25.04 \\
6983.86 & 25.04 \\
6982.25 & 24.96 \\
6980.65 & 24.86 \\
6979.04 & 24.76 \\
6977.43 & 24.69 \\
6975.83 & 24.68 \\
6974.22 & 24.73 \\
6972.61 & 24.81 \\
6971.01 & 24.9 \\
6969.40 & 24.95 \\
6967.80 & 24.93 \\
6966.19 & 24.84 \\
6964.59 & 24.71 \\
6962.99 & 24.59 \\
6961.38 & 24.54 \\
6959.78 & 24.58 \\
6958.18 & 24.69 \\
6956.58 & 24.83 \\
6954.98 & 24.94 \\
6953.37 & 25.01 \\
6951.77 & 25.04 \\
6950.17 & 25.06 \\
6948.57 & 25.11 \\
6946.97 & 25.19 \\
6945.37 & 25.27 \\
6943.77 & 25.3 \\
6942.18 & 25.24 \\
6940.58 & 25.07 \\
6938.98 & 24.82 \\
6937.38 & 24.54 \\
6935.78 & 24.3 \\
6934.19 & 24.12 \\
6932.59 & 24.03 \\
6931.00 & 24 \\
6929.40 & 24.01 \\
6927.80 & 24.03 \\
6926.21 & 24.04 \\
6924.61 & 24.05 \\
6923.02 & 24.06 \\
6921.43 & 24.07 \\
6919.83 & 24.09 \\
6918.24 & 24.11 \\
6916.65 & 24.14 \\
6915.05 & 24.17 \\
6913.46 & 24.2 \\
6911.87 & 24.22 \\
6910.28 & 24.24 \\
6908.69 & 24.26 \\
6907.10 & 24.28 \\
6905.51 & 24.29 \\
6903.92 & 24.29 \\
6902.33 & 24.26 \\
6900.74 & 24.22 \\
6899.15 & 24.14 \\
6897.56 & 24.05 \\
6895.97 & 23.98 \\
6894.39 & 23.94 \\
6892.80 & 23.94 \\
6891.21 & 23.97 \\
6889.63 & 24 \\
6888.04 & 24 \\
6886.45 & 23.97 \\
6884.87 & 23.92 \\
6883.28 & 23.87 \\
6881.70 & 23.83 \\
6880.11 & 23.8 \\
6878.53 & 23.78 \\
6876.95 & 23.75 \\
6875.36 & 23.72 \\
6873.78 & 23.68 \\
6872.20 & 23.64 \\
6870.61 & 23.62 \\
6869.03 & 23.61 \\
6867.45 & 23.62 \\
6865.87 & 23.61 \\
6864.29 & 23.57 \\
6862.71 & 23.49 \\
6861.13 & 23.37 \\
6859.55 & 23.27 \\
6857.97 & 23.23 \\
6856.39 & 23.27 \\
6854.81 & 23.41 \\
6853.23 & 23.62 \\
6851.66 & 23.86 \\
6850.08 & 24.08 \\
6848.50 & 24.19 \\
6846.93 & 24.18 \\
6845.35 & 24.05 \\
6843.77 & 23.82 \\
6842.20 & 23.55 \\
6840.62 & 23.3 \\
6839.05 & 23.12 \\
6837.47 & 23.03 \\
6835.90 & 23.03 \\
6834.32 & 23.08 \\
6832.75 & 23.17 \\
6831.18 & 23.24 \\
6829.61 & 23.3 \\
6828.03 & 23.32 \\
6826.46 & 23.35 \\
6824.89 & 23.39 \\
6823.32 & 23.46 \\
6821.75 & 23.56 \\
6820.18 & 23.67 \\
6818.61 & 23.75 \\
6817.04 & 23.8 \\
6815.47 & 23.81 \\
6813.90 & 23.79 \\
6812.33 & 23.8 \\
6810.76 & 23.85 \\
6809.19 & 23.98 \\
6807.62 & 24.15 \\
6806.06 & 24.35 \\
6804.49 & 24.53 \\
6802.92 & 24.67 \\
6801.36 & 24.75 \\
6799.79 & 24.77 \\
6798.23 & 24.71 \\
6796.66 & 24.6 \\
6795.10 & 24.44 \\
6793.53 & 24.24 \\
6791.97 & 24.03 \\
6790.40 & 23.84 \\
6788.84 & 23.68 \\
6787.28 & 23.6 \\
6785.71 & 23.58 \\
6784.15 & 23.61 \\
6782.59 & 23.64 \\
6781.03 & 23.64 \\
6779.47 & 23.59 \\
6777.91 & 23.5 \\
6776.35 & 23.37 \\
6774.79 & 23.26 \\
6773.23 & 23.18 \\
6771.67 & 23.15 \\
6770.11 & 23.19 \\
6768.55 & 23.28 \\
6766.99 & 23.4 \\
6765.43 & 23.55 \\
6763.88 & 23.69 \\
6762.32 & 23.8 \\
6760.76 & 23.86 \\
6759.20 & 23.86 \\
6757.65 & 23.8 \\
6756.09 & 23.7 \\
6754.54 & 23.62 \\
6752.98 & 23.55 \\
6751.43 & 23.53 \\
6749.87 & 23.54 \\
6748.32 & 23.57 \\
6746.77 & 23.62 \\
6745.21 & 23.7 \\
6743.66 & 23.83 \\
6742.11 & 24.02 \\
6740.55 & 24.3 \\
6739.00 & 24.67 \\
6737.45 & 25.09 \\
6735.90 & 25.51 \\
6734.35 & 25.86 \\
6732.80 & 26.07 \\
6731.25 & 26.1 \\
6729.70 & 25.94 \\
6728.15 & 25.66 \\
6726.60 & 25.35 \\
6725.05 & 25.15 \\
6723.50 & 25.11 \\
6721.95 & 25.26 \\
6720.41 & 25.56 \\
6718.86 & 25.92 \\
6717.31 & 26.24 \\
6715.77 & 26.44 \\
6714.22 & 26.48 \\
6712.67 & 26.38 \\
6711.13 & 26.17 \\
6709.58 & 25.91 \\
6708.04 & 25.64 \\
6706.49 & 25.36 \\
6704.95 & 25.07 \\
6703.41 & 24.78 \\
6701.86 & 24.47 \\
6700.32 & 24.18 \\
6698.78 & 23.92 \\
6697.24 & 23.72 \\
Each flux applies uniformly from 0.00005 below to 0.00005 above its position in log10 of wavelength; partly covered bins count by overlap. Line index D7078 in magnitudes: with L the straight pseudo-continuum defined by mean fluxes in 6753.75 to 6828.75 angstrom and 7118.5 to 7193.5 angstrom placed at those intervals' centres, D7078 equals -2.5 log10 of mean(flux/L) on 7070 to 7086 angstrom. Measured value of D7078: -0.04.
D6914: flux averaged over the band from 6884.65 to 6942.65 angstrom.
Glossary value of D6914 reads 24.2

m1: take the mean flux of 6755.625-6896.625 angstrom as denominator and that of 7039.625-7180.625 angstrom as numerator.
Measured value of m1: 0.96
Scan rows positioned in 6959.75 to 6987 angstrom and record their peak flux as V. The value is 25.04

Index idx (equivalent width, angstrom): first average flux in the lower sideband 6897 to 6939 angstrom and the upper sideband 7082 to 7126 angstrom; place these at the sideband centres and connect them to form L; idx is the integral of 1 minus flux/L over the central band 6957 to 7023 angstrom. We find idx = -2.0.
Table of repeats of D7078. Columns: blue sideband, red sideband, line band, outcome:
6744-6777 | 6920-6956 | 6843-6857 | 0.01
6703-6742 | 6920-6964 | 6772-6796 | 0.07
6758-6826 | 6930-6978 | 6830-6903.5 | 0.03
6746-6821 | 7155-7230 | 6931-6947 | -0.07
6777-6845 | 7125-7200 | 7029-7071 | -0.04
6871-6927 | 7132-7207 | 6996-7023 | -0.03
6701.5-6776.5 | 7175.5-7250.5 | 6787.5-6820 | 0.01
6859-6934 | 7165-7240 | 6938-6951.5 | -0.06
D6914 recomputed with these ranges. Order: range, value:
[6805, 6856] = 23.6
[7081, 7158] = 22.6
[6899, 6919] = 24.2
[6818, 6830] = 23.5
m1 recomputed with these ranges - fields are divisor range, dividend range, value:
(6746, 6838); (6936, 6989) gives 1.05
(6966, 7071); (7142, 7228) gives 0.93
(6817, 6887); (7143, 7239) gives 0.95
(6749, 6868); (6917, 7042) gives 1.03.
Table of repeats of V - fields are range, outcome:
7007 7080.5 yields 24.51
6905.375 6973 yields 25.3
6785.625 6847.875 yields 24.77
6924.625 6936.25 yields 24.3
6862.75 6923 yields 24.29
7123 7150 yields 22.49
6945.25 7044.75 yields 25.27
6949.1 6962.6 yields 25.06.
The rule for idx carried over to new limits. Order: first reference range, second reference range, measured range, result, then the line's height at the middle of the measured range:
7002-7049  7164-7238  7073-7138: 1.15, 23.3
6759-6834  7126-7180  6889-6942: -2.24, 23.2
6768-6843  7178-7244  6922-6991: -4.11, 23.3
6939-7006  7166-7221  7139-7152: 0.65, 22.8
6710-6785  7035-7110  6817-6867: 1.30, 24.1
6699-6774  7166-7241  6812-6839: 0.93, 24.3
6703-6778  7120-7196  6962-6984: -1.48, 23.2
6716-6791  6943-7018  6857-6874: 0.63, 24.4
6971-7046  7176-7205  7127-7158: 1.02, 22.7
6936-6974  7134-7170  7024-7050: -0.25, 23.7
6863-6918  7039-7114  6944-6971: -1.34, 23.7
